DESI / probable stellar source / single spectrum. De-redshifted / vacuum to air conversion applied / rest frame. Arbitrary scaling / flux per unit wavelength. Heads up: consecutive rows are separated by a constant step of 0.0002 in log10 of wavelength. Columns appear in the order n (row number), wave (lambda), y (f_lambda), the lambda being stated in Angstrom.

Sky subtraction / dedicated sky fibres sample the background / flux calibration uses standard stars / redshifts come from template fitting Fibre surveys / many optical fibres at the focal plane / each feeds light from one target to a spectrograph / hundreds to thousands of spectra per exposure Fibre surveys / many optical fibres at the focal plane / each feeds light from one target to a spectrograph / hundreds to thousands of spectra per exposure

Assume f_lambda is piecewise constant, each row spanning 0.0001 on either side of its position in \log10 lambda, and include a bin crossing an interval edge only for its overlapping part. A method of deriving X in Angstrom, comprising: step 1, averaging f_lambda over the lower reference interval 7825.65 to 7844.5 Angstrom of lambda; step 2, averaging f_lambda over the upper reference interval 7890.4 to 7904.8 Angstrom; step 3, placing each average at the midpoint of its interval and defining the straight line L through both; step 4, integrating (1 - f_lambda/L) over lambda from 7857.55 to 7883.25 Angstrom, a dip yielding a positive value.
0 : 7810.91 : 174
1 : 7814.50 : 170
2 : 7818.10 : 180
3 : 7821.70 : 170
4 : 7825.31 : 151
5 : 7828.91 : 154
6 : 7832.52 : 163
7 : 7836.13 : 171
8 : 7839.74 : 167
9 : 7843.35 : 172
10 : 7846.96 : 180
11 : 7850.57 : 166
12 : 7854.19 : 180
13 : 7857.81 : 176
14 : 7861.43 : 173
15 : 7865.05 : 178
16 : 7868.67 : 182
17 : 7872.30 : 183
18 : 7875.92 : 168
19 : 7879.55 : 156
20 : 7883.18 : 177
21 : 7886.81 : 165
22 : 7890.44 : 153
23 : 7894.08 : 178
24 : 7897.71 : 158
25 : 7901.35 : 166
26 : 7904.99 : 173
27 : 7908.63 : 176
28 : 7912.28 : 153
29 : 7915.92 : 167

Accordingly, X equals -1.34 Angstrom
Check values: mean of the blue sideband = 164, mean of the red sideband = 166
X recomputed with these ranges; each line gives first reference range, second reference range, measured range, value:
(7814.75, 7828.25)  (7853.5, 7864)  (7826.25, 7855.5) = 0.5 Angstrom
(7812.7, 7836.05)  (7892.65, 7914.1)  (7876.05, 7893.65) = 0.2 Angstrom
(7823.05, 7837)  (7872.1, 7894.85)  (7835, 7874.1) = -3.0 Angstrom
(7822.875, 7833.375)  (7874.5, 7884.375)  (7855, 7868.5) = -1.2 Angstrom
